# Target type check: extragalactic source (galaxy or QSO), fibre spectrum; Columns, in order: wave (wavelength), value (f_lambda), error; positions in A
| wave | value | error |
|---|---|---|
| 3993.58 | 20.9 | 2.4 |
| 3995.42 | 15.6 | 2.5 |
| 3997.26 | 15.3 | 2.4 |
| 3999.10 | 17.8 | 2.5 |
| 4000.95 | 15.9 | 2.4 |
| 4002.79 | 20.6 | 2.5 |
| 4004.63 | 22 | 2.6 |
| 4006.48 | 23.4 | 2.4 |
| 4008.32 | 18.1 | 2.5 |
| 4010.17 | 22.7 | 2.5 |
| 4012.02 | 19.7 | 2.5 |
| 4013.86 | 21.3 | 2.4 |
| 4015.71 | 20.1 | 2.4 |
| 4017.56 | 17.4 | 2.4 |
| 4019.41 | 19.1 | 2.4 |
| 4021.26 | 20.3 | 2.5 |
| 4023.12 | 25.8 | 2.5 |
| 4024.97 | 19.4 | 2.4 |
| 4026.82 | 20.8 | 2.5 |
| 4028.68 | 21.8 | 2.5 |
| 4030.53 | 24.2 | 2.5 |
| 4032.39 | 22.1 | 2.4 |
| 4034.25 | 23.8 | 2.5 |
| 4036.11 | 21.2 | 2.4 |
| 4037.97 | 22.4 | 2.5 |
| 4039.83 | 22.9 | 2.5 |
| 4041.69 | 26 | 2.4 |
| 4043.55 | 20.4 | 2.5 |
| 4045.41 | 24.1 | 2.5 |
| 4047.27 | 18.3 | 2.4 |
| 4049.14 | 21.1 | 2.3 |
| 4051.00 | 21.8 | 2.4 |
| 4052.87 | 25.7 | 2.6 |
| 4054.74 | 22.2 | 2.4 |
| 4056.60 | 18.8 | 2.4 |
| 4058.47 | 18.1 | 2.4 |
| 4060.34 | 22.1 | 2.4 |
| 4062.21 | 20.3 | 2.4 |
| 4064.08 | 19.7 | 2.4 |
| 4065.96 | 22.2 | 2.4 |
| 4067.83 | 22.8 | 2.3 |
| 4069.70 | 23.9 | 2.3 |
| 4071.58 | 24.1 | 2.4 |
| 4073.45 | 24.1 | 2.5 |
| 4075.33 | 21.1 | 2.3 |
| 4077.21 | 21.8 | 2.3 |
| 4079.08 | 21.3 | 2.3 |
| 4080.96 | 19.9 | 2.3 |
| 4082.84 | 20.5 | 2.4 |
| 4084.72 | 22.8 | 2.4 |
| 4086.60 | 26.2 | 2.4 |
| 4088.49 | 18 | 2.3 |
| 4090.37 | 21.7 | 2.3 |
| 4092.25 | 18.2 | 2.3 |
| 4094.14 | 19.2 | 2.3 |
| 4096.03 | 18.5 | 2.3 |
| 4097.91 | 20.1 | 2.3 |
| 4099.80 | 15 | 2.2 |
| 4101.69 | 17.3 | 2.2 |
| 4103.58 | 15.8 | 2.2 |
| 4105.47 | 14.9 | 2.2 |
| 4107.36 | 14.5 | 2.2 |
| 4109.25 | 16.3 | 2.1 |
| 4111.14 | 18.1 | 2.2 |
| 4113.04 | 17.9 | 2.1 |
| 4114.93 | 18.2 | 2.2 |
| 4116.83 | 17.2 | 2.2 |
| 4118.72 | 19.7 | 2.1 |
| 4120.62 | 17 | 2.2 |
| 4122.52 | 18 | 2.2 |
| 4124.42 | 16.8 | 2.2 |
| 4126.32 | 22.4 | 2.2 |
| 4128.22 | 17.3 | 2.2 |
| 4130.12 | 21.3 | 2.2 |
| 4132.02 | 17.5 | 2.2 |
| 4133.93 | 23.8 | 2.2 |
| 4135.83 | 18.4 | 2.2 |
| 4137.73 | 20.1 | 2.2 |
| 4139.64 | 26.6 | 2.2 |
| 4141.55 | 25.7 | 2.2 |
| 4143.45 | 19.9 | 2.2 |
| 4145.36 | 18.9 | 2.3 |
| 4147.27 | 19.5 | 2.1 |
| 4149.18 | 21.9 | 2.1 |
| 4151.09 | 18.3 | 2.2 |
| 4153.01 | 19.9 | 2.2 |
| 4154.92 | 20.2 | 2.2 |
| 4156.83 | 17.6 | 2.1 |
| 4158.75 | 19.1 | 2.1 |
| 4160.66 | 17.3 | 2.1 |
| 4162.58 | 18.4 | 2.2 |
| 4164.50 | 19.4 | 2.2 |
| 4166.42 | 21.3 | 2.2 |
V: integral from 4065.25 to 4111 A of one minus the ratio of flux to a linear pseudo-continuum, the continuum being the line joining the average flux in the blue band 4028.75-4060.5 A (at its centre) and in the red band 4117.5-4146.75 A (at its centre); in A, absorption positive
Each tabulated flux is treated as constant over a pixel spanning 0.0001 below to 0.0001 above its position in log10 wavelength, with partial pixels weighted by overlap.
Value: 2.6 A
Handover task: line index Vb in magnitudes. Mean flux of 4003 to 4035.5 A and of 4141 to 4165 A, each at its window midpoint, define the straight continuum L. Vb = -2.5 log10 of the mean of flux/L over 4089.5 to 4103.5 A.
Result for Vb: 0.109 mag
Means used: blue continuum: 21.3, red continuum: 19.6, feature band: 18.4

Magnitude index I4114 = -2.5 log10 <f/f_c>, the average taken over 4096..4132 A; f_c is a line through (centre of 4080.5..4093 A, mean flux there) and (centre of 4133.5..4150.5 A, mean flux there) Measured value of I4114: 0.20 mag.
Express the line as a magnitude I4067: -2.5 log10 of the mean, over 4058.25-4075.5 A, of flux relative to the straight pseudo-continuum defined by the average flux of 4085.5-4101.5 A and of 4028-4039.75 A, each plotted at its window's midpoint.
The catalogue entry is -0.06 mag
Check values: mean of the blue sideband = 22.6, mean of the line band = 22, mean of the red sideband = 19.5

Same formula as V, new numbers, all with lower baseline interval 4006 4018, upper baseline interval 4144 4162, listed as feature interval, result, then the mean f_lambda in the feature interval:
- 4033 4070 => -3.3 A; 21.9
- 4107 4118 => 1.3 A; 17.2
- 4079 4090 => -0.9 A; 21.5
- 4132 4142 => -1.5 A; 22.2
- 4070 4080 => -1.4 A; 22.6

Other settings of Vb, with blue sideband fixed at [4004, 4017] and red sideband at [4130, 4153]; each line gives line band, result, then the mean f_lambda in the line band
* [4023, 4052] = -0.063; 22.2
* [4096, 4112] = 0.250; 16.6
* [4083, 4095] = -0.003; 21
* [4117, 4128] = 0.130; 18.6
